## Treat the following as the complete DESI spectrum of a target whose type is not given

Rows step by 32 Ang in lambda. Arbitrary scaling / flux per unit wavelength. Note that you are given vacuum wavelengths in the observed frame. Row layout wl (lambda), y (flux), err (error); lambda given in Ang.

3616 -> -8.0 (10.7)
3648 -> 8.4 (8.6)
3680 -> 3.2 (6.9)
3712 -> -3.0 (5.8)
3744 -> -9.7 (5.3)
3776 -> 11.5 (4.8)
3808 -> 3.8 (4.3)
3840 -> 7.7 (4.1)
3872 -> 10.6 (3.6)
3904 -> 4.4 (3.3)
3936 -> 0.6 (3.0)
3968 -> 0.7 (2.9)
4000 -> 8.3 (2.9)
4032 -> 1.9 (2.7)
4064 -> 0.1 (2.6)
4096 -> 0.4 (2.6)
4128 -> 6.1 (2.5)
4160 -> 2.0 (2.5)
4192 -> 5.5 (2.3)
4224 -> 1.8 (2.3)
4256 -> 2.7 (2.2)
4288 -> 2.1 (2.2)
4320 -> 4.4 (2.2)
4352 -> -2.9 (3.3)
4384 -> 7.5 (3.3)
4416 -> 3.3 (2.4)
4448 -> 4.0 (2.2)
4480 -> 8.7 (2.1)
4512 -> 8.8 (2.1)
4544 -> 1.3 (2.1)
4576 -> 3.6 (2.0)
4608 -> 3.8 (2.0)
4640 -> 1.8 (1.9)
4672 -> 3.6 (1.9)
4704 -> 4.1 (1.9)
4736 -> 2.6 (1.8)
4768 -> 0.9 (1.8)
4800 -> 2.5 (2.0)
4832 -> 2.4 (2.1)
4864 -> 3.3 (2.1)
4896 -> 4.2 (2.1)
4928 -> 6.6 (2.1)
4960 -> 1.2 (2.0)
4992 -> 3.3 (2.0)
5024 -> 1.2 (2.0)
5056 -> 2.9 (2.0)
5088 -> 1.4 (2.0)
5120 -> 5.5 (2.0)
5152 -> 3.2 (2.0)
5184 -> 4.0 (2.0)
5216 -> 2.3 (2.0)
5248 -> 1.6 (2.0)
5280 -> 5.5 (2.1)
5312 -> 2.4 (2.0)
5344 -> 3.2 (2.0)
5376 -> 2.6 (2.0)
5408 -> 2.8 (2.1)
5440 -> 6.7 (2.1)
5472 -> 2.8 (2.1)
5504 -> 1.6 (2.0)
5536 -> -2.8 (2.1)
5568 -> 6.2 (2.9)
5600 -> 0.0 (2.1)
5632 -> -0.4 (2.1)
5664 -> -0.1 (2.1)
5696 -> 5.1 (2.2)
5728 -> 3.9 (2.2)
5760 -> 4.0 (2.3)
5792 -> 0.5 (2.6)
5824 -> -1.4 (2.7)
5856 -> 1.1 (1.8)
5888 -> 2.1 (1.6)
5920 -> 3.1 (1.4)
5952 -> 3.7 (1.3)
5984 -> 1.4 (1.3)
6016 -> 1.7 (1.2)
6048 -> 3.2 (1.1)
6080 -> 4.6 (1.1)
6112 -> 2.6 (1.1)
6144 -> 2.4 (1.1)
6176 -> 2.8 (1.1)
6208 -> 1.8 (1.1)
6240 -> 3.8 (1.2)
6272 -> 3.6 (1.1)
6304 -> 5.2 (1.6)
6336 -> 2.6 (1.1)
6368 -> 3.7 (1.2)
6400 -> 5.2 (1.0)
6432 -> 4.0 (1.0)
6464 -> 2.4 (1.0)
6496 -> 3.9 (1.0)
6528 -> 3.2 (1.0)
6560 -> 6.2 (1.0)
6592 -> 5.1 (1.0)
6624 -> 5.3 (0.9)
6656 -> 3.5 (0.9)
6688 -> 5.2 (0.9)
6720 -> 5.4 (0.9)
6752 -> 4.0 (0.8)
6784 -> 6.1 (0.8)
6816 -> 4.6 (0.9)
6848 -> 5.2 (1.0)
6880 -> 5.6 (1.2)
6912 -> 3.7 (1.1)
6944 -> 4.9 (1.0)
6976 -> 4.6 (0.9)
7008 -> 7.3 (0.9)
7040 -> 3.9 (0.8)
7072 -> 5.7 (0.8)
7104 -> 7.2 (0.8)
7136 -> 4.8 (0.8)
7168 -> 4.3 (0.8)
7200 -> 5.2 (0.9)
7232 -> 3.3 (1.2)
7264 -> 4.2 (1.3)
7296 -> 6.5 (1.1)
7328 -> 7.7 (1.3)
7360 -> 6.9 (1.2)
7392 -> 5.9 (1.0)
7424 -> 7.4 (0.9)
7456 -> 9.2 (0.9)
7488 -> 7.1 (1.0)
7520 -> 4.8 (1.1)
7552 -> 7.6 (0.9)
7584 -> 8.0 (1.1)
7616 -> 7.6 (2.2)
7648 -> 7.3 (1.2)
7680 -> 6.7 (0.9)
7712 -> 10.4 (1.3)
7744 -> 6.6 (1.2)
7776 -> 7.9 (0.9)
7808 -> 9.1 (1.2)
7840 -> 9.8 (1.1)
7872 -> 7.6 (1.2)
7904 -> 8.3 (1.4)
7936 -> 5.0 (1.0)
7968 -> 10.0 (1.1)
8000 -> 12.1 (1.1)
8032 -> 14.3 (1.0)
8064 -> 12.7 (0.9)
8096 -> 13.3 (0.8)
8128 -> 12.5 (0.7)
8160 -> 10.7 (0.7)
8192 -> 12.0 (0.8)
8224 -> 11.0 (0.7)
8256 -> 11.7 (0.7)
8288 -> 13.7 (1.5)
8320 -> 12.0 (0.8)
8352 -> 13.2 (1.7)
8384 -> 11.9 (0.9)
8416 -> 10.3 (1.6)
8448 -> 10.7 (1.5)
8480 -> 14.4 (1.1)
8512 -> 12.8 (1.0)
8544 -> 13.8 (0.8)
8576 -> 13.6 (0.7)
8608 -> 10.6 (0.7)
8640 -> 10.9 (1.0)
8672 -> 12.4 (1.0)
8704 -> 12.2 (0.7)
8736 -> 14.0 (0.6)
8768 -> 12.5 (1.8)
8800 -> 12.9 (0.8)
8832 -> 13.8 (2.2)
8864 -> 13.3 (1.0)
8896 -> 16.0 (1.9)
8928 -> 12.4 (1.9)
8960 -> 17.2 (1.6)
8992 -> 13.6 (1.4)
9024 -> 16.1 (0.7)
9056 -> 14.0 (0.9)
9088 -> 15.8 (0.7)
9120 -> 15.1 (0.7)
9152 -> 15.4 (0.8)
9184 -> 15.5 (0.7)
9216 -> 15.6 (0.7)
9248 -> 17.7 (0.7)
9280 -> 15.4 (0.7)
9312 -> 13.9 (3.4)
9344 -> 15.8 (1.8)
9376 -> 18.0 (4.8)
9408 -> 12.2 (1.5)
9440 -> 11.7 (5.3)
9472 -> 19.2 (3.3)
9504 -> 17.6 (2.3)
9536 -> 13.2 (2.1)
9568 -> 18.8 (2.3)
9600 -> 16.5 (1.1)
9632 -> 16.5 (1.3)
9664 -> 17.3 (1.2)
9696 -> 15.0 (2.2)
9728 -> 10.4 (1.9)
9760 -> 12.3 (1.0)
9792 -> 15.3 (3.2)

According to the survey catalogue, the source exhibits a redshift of 1.001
